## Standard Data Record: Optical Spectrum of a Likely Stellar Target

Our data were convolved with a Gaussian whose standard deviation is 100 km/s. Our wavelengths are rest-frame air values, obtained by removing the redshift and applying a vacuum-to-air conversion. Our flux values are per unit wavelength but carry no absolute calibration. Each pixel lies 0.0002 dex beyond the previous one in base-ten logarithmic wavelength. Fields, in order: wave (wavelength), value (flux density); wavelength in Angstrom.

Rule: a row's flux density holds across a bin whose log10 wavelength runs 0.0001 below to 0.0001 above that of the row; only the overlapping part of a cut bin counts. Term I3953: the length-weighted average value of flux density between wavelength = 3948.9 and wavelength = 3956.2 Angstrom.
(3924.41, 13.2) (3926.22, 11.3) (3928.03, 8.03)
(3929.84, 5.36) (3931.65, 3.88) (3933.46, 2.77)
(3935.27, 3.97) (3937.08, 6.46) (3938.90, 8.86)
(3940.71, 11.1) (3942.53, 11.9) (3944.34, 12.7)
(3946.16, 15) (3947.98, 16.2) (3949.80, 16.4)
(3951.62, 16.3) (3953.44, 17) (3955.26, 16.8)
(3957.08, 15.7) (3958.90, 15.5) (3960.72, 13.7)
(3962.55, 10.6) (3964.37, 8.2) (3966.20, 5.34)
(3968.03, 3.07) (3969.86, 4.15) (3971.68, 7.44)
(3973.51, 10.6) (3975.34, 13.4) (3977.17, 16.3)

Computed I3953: 16.6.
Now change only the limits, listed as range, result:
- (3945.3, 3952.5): 16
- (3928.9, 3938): 4.5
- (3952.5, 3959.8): 16.3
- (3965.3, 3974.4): 6.11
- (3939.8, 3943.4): 11.5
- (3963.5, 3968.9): 5.53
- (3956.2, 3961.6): 15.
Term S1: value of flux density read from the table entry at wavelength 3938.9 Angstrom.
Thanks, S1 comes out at 8.86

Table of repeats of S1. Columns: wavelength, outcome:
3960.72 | 13.7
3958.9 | 15.5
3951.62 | 16.3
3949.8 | 16.4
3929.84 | 5.36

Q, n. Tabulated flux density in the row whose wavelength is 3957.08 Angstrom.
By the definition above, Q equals 15.7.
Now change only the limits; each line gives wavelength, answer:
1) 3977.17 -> 16.3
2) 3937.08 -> 6.46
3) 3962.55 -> 10.6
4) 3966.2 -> 5.34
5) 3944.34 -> 12.7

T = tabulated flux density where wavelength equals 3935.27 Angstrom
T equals 3.97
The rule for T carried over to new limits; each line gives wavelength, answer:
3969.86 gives 4.15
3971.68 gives 7.44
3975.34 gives 13.4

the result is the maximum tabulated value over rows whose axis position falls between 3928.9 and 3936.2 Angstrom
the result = 5.36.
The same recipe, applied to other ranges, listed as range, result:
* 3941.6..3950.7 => 16.4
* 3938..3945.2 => 12.7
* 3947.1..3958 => 17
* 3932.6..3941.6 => 11.1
